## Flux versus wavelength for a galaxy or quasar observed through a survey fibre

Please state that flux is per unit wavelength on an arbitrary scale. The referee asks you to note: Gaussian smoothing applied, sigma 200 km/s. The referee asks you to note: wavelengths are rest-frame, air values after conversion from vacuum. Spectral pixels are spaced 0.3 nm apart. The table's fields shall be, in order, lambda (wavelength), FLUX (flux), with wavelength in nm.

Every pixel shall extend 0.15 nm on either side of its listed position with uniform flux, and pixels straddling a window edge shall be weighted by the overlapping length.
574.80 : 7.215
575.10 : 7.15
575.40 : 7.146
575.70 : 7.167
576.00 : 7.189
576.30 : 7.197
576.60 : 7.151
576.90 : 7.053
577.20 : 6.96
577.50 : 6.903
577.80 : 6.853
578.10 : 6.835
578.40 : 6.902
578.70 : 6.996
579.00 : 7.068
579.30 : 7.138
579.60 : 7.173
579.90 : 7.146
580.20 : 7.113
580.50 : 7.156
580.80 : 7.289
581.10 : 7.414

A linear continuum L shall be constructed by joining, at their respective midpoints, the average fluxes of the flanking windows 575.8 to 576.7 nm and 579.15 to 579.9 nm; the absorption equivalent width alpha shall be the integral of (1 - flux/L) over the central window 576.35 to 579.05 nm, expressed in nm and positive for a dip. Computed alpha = 0.07 nm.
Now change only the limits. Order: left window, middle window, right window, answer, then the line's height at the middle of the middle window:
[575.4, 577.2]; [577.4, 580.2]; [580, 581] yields 0.06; 7.17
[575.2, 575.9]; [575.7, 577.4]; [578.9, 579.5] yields 0.01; 7.15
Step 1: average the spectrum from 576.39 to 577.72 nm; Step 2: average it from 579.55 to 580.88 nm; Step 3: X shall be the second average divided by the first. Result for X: 1.0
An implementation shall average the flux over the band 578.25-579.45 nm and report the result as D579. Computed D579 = 7.03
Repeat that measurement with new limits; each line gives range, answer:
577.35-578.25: 6.86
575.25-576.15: 7.17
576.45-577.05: 7.1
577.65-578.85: 6.9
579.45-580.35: 7.14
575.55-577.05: 7.15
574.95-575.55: 7.15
